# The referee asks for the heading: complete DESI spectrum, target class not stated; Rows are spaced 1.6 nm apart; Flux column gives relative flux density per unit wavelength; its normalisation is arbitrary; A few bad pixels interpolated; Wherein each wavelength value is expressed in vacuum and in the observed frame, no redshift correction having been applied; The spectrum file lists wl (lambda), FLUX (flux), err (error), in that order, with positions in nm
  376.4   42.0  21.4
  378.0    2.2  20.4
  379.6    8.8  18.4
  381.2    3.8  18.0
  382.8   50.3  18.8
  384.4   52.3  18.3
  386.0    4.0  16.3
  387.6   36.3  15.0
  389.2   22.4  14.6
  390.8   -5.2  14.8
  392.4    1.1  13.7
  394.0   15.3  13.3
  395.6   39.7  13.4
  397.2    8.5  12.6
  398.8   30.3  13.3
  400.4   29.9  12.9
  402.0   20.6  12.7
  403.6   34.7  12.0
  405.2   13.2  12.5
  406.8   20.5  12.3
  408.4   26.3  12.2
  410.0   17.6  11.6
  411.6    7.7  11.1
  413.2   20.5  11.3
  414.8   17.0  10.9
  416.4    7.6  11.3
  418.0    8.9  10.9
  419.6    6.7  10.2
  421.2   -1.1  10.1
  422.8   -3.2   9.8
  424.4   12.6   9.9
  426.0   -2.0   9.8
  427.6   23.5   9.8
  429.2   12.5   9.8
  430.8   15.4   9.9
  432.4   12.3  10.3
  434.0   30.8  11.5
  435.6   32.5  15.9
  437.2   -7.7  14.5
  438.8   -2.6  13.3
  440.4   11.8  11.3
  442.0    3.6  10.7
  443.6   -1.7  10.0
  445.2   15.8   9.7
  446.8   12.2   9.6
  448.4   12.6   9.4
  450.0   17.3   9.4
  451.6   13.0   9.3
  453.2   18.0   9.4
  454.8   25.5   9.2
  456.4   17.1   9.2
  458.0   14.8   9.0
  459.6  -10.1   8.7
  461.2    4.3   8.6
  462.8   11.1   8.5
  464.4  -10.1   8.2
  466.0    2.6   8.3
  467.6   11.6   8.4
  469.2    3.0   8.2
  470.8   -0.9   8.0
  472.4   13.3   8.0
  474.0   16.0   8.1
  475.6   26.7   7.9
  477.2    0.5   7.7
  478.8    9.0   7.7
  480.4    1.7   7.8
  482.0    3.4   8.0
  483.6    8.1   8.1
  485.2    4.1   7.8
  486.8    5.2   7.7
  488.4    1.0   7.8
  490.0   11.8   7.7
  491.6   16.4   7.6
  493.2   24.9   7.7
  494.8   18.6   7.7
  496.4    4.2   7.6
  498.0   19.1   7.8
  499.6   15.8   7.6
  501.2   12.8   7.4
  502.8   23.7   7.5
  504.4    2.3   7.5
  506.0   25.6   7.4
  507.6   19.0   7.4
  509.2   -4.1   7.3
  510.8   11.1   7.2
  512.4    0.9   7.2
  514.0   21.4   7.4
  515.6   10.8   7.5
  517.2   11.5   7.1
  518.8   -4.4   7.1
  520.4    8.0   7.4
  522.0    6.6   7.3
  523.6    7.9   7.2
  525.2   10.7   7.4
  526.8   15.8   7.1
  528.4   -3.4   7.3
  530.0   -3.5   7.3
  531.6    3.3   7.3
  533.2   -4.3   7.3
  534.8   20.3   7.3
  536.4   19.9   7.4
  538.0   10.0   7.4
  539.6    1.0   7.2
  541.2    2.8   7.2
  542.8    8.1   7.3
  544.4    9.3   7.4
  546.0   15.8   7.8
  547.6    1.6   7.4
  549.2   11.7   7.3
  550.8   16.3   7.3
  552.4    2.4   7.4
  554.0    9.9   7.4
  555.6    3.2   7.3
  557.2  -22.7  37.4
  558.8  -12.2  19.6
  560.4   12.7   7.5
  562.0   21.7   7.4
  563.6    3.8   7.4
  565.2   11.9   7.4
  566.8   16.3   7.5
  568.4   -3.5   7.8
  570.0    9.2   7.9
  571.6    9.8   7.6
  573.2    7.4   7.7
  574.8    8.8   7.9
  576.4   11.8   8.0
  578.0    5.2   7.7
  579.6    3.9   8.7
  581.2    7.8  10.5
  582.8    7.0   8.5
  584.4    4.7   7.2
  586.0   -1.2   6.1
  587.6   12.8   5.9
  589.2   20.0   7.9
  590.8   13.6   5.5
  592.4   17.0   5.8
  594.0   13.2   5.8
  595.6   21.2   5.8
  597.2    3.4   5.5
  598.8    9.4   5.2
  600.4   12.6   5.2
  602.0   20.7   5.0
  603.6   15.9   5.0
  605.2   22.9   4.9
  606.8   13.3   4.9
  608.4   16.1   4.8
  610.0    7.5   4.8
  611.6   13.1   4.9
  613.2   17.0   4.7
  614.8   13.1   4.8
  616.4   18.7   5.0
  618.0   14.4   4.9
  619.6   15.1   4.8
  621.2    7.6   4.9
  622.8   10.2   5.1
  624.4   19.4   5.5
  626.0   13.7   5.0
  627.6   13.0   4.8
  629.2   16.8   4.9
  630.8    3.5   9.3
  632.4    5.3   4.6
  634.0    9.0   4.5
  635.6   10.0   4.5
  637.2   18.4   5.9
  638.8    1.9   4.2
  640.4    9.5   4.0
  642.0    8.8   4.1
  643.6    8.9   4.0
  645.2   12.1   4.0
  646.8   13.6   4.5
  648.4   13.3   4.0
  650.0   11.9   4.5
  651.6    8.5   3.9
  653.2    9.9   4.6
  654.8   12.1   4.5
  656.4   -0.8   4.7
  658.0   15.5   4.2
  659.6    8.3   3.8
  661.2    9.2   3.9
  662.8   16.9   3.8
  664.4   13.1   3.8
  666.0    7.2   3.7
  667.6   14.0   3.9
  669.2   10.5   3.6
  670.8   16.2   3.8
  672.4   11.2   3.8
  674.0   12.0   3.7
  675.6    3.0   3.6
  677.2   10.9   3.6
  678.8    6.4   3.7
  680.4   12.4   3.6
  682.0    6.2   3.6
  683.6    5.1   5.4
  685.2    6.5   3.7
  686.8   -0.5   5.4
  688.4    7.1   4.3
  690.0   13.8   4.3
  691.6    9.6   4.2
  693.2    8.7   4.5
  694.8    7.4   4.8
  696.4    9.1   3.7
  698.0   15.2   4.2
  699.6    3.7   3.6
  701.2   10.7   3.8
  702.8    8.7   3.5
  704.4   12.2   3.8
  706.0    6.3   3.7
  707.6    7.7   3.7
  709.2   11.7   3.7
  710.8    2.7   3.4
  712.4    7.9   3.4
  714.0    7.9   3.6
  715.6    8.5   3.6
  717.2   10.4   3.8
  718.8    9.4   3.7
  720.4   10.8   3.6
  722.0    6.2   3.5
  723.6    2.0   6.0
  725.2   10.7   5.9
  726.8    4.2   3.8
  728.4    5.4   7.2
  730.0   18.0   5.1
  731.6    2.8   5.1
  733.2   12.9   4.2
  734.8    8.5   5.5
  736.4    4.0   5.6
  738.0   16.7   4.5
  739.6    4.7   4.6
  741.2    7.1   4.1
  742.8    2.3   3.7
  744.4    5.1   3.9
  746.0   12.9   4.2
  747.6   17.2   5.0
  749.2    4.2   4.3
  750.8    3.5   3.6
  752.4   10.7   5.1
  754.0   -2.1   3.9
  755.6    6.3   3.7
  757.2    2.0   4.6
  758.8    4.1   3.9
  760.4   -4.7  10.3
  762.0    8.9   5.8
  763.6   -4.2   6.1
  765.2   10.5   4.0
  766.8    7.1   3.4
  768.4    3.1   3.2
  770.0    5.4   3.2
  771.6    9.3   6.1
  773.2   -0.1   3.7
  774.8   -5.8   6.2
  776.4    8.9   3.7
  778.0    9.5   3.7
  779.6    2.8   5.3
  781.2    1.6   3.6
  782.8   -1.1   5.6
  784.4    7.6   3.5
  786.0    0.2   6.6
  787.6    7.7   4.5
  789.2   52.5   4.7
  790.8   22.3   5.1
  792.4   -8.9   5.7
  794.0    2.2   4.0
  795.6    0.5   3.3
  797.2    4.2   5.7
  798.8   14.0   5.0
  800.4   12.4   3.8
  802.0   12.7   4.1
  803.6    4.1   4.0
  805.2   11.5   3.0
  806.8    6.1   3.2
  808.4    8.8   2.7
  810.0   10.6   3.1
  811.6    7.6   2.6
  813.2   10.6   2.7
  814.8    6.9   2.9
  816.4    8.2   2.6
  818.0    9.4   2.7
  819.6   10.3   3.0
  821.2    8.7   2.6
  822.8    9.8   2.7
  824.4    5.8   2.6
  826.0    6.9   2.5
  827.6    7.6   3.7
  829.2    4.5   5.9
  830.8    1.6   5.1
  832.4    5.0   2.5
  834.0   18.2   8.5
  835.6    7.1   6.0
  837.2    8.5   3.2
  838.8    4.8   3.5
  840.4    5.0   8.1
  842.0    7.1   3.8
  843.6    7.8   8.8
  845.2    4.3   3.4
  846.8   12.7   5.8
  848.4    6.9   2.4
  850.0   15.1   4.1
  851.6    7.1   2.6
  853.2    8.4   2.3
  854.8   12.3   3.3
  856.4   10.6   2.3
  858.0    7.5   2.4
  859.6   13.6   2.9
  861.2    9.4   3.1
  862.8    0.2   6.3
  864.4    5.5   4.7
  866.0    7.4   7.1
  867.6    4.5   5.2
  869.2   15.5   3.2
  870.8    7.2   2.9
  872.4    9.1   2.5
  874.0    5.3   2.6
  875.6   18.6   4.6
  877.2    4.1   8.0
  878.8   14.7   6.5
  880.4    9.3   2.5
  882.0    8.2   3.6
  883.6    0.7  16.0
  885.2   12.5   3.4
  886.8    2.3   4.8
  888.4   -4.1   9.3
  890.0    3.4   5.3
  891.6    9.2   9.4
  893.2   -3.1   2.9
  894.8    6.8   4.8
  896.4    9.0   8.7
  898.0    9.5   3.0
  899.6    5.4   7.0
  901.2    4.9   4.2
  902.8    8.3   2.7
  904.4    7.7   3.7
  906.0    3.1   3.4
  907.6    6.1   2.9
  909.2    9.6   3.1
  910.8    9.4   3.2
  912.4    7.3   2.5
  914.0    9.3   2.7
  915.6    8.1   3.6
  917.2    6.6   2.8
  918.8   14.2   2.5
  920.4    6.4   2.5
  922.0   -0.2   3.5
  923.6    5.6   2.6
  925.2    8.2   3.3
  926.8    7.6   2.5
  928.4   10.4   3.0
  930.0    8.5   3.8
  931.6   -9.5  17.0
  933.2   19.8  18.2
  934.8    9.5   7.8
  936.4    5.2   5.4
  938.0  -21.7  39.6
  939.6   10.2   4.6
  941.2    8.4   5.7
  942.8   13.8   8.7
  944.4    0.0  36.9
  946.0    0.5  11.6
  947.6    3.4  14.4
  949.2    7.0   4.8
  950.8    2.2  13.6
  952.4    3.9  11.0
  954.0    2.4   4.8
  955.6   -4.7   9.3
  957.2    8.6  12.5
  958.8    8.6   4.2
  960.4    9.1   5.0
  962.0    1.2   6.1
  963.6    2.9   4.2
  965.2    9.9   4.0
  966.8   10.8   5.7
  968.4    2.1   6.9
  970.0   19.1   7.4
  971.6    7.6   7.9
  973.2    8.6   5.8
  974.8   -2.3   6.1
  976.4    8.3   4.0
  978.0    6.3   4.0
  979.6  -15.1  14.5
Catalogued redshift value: 1.118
